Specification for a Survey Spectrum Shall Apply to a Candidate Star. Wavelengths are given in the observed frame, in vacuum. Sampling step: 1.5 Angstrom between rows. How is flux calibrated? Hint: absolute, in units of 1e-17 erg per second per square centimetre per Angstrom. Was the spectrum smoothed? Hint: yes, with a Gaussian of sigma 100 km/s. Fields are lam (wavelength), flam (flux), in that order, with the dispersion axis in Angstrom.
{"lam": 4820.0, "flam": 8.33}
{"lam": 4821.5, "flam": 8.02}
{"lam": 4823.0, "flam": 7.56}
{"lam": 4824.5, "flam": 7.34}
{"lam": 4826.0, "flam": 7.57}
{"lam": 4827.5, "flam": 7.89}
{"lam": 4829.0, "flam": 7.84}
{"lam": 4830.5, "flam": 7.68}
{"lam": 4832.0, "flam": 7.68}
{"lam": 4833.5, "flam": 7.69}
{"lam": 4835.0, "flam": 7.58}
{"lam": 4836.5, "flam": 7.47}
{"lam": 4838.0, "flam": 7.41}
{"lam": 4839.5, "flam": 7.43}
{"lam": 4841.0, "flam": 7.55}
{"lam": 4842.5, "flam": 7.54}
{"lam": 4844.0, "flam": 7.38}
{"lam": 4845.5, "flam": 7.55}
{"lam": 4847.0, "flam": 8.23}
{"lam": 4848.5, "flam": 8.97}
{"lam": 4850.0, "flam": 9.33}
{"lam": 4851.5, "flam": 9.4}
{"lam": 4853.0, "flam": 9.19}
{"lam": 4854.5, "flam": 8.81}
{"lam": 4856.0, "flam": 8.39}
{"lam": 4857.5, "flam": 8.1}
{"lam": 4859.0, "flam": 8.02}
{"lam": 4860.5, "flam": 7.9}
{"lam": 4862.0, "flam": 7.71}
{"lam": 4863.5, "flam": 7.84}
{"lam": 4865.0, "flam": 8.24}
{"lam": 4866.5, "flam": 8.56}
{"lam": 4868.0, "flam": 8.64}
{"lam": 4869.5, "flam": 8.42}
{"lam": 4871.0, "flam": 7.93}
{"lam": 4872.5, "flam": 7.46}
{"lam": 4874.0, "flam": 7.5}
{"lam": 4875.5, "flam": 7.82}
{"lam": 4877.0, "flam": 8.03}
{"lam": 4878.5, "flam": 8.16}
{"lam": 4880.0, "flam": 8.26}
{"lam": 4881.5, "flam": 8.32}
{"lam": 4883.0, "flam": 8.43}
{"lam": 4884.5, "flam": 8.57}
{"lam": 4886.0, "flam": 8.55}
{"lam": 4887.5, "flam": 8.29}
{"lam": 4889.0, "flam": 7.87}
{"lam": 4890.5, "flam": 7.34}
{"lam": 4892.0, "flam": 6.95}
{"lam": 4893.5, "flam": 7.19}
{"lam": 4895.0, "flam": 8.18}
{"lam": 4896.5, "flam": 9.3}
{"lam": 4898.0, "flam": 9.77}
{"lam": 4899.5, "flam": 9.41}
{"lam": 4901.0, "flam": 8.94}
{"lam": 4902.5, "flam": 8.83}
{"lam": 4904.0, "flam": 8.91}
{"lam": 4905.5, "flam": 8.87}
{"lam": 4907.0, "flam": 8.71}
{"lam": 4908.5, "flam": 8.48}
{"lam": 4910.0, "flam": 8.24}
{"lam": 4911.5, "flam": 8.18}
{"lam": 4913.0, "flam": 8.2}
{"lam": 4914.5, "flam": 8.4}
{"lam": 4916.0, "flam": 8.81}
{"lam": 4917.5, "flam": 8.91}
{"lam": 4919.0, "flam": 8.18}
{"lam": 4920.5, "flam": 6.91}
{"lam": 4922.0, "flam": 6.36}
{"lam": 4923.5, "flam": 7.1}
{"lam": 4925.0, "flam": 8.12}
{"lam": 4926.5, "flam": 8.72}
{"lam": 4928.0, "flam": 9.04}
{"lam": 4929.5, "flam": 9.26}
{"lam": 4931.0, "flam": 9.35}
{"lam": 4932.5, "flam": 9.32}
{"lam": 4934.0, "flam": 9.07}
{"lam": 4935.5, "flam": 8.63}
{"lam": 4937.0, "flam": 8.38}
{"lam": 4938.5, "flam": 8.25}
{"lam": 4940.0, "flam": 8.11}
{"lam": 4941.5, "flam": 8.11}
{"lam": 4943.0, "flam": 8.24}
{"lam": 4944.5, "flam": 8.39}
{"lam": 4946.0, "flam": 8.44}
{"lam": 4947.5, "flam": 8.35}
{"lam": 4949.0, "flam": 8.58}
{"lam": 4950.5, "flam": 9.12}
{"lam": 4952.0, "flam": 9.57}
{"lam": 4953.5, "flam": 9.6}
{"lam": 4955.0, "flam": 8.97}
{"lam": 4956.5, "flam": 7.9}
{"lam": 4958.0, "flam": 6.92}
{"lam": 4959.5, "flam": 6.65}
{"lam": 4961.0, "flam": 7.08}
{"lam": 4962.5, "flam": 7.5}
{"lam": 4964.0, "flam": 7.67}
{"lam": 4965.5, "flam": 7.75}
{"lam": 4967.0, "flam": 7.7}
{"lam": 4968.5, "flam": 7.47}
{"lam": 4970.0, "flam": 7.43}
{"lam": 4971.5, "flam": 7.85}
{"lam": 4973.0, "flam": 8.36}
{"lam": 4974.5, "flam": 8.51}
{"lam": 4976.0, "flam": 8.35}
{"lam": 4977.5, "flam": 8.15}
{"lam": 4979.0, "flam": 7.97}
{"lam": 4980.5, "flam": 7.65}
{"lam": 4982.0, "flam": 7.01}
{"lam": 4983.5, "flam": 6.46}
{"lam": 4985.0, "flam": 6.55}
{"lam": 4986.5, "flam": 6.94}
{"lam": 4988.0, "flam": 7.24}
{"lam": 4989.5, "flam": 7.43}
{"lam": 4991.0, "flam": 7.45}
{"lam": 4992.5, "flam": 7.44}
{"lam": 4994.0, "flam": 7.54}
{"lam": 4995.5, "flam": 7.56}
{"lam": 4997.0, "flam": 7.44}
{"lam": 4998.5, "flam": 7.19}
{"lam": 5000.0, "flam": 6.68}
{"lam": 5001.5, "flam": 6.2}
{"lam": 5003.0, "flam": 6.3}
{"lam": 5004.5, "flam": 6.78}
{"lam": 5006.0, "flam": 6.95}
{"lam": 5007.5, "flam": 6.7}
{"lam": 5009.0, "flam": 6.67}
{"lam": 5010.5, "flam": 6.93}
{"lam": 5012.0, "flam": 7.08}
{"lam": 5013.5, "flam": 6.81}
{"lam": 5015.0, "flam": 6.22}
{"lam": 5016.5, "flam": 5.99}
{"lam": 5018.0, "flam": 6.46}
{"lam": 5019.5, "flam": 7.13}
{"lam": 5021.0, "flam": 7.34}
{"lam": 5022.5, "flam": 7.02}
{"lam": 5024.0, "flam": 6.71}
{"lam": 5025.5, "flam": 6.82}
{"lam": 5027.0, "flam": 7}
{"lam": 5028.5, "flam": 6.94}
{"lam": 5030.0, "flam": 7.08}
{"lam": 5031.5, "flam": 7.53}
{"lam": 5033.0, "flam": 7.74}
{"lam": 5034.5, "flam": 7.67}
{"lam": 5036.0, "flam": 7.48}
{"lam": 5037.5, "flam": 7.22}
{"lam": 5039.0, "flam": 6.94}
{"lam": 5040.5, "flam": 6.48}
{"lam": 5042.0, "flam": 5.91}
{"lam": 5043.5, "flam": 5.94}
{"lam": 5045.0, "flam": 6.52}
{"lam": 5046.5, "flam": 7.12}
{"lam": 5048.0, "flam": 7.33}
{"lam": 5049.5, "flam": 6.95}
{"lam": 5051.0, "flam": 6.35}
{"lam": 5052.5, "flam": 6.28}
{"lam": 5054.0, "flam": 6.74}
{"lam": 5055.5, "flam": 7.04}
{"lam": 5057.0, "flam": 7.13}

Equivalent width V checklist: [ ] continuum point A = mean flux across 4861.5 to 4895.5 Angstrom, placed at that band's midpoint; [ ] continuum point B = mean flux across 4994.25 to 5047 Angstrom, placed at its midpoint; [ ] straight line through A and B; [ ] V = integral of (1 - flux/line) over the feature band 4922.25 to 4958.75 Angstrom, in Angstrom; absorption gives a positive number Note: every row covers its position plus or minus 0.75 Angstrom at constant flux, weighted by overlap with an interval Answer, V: -4.9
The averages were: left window 8.01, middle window 8.53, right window 6.88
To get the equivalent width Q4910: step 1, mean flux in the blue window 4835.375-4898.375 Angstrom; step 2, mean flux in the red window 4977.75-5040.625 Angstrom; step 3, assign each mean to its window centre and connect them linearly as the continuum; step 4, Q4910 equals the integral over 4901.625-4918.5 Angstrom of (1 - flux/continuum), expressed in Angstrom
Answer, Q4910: -1.72 Angstrom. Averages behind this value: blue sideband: 8.13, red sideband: 7.03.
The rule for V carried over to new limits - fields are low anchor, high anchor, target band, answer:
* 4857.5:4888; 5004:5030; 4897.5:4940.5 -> -4.6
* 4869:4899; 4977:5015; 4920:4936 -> -1.4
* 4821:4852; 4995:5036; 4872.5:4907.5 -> -3.5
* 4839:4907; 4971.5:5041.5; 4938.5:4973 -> -2.3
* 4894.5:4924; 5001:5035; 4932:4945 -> -0.7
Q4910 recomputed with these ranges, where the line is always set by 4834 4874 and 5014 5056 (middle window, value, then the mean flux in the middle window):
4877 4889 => -0.63 Angstrom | 8.32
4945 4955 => -2.01 Angstrom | 8.93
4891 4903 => -1.13 Angstrom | 8.54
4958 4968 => -0.01 Angstrom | 7.36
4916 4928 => -0.42 Angstrom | 7.9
